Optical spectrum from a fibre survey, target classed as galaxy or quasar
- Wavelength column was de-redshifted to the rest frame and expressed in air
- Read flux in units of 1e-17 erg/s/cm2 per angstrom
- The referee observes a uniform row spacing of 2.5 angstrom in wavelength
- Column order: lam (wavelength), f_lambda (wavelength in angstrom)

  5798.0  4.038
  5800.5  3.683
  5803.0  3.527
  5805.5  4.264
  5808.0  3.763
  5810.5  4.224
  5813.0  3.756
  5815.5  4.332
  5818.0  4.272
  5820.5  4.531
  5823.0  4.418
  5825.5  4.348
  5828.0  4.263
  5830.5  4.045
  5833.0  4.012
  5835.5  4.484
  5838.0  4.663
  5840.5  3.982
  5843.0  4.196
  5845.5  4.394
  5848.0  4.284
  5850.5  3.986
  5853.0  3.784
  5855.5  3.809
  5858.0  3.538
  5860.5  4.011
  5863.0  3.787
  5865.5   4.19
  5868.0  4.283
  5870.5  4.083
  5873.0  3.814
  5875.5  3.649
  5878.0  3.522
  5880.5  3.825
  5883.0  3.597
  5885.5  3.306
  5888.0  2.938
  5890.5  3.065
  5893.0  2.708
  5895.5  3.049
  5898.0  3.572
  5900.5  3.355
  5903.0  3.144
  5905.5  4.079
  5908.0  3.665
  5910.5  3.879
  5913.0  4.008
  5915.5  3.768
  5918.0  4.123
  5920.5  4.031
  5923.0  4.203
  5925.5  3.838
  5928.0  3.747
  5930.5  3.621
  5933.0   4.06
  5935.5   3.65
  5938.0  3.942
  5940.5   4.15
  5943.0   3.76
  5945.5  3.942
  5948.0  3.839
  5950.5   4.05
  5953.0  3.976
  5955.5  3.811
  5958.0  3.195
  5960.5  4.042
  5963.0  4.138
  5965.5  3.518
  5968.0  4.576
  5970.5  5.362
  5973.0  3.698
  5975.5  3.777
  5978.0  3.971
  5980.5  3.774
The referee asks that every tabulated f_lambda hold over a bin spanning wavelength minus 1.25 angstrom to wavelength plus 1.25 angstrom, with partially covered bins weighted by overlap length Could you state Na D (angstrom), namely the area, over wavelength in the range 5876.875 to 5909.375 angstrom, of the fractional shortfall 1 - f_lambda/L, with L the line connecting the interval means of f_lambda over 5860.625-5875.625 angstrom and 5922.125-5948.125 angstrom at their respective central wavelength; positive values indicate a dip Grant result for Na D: 4.8 angstrom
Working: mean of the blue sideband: 3.99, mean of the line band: 3.37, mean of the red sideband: 3.88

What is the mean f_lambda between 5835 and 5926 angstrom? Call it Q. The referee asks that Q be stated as 3.79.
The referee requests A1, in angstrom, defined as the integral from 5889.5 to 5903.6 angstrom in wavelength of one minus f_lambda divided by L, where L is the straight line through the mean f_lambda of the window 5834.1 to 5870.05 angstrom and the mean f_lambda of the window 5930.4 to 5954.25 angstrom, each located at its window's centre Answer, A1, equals 3.0 angstrom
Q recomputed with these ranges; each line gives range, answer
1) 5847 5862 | 3.89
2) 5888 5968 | 3.74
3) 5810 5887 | 4.04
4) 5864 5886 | 3.82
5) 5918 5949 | 3.91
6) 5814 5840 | 4.32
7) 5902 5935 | 3.86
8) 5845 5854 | 4.1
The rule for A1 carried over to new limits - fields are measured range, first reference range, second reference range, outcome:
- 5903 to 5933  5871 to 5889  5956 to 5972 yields -0.57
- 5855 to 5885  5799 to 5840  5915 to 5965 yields 1.60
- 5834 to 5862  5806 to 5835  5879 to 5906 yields -1.76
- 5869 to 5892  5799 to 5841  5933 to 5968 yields 2.83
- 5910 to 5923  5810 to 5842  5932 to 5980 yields 0.21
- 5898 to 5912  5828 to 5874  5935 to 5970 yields 1.32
